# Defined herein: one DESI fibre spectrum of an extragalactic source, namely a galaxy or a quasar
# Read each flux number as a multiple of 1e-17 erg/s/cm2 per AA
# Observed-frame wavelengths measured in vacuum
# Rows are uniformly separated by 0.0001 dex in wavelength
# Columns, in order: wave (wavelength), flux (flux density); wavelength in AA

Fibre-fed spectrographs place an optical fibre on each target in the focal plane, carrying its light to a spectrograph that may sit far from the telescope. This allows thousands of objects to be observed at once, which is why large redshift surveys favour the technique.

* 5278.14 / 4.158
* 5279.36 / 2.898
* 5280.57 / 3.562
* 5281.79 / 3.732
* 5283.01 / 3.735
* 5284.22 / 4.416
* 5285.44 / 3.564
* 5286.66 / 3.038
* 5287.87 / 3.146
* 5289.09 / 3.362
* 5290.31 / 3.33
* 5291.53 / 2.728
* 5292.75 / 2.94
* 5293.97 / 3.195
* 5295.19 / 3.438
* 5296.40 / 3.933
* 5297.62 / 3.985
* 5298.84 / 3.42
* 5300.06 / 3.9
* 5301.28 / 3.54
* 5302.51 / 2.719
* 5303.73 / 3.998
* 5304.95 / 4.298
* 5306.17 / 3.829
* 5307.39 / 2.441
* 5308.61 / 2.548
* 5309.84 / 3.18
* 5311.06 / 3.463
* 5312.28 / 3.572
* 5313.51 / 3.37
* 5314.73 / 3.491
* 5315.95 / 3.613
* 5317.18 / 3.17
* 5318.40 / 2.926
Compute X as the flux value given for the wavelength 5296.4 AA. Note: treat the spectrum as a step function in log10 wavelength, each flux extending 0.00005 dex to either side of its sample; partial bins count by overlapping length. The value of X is 3.933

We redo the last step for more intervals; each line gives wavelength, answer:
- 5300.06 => 3.9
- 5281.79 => 3.732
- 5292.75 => 2.94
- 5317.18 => 3.17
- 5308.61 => 2.548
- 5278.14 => 4.158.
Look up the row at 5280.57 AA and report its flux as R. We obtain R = 3.562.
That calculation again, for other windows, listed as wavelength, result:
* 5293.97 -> 3.195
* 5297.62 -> 3.985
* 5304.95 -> 4.298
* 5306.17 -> 3.829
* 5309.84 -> 3.18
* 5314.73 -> 3.491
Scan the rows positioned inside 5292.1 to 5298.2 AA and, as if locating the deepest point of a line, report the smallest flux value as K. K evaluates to 2.94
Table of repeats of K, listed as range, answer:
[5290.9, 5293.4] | 2.728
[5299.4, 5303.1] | 2.719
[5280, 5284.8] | 3.562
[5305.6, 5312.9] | 2.441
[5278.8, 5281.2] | 2.898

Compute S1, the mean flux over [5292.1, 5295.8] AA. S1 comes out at 3.19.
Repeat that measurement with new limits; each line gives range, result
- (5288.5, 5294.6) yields 3.11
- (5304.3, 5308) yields 3.53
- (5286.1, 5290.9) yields 3.22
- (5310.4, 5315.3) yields 3.47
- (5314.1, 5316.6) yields 3.55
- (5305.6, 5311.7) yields 3.09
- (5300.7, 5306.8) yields 3.67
